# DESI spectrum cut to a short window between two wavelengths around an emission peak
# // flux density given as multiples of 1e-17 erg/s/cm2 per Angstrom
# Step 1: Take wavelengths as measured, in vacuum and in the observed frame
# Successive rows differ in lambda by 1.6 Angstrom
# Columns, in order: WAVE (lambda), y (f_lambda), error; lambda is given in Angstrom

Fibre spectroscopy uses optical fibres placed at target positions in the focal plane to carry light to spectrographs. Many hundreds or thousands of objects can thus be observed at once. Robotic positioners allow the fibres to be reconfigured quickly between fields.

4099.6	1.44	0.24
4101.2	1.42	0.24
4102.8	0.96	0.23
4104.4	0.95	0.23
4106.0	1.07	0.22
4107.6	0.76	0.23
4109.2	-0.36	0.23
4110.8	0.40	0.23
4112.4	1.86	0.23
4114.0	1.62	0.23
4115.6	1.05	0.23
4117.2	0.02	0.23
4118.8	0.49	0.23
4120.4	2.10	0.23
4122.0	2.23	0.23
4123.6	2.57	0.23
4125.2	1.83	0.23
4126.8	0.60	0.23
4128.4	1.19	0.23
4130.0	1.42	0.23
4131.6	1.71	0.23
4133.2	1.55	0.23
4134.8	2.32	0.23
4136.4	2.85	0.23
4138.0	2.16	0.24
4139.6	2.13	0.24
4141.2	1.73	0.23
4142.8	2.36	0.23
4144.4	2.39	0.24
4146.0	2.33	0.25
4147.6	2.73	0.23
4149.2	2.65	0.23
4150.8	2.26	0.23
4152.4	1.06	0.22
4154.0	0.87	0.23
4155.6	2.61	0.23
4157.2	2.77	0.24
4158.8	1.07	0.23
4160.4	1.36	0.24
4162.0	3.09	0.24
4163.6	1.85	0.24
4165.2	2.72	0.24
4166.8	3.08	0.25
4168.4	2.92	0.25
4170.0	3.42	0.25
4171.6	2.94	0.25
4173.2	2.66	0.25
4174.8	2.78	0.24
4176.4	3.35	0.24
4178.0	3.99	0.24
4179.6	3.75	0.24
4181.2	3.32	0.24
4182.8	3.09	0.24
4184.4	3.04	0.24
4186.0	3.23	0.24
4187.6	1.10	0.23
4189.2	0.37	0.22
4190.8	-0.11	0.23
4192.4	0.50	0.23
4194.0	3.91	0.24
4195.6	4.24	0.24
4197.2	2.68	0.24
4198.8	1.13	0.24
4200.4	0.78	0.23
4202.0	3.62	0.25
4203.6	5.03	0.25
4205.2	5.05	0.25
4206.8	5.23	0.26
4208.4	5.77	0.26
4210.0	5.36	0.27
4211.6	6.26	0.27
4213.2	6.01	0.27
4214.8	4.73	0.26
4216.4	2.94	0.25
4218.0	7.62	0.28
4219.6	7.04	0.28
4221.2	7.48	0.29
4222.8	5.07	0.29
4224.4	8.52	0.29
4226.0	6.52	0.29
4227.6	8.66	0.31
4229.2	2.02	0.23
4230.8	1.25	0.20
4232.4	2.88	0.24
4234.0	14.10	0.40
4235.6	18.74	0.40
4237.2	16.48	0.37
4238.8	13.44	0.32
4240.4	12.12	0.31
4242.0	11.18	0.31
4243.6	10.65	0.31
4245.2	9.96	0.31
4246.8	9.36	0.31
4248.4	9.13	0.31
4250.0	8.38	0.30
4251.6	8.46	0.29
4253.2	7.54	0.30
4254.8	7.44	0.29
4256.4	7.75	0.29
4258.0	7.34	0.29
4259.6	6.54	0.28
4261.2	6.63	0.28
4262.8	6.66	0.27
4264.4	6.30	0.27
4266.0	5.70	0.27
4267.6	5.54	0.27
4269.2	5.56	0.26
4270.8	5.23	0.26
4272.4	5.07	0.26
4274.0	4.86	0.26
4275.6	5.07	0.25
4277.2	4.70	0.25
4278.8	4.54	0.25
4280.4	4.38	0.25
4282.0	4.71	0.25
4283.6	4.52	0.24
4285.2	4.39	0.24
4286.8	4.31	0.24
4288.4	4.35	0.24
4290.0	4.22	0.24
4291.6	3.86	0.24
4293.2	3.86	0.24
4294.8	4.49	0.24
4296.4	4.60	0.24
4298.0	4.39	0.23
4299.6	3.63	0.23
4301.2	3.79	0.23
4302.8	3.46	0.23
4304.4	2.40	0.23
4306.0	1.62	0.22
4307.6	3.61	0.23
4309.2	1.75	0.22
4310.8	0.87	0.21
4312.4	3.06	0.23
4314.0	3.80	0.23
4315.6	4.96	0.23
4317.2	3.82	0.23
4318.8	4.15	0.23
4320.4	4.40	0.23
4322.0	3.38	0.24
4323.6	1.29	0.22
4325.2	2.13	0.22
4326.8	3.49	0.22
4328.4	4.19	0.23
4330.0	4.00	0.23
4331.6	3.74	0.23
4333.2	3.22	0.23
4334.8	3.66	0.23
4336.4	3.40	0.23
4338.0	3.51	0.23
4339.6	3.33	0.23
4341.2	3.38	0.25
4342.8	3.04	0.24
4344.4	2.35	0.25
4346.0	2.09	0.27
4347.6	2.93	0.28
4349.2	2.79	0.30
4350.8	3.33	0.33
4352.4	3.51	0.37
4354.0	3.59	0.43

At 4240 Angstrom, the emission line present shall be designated Lyman alpha 1216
